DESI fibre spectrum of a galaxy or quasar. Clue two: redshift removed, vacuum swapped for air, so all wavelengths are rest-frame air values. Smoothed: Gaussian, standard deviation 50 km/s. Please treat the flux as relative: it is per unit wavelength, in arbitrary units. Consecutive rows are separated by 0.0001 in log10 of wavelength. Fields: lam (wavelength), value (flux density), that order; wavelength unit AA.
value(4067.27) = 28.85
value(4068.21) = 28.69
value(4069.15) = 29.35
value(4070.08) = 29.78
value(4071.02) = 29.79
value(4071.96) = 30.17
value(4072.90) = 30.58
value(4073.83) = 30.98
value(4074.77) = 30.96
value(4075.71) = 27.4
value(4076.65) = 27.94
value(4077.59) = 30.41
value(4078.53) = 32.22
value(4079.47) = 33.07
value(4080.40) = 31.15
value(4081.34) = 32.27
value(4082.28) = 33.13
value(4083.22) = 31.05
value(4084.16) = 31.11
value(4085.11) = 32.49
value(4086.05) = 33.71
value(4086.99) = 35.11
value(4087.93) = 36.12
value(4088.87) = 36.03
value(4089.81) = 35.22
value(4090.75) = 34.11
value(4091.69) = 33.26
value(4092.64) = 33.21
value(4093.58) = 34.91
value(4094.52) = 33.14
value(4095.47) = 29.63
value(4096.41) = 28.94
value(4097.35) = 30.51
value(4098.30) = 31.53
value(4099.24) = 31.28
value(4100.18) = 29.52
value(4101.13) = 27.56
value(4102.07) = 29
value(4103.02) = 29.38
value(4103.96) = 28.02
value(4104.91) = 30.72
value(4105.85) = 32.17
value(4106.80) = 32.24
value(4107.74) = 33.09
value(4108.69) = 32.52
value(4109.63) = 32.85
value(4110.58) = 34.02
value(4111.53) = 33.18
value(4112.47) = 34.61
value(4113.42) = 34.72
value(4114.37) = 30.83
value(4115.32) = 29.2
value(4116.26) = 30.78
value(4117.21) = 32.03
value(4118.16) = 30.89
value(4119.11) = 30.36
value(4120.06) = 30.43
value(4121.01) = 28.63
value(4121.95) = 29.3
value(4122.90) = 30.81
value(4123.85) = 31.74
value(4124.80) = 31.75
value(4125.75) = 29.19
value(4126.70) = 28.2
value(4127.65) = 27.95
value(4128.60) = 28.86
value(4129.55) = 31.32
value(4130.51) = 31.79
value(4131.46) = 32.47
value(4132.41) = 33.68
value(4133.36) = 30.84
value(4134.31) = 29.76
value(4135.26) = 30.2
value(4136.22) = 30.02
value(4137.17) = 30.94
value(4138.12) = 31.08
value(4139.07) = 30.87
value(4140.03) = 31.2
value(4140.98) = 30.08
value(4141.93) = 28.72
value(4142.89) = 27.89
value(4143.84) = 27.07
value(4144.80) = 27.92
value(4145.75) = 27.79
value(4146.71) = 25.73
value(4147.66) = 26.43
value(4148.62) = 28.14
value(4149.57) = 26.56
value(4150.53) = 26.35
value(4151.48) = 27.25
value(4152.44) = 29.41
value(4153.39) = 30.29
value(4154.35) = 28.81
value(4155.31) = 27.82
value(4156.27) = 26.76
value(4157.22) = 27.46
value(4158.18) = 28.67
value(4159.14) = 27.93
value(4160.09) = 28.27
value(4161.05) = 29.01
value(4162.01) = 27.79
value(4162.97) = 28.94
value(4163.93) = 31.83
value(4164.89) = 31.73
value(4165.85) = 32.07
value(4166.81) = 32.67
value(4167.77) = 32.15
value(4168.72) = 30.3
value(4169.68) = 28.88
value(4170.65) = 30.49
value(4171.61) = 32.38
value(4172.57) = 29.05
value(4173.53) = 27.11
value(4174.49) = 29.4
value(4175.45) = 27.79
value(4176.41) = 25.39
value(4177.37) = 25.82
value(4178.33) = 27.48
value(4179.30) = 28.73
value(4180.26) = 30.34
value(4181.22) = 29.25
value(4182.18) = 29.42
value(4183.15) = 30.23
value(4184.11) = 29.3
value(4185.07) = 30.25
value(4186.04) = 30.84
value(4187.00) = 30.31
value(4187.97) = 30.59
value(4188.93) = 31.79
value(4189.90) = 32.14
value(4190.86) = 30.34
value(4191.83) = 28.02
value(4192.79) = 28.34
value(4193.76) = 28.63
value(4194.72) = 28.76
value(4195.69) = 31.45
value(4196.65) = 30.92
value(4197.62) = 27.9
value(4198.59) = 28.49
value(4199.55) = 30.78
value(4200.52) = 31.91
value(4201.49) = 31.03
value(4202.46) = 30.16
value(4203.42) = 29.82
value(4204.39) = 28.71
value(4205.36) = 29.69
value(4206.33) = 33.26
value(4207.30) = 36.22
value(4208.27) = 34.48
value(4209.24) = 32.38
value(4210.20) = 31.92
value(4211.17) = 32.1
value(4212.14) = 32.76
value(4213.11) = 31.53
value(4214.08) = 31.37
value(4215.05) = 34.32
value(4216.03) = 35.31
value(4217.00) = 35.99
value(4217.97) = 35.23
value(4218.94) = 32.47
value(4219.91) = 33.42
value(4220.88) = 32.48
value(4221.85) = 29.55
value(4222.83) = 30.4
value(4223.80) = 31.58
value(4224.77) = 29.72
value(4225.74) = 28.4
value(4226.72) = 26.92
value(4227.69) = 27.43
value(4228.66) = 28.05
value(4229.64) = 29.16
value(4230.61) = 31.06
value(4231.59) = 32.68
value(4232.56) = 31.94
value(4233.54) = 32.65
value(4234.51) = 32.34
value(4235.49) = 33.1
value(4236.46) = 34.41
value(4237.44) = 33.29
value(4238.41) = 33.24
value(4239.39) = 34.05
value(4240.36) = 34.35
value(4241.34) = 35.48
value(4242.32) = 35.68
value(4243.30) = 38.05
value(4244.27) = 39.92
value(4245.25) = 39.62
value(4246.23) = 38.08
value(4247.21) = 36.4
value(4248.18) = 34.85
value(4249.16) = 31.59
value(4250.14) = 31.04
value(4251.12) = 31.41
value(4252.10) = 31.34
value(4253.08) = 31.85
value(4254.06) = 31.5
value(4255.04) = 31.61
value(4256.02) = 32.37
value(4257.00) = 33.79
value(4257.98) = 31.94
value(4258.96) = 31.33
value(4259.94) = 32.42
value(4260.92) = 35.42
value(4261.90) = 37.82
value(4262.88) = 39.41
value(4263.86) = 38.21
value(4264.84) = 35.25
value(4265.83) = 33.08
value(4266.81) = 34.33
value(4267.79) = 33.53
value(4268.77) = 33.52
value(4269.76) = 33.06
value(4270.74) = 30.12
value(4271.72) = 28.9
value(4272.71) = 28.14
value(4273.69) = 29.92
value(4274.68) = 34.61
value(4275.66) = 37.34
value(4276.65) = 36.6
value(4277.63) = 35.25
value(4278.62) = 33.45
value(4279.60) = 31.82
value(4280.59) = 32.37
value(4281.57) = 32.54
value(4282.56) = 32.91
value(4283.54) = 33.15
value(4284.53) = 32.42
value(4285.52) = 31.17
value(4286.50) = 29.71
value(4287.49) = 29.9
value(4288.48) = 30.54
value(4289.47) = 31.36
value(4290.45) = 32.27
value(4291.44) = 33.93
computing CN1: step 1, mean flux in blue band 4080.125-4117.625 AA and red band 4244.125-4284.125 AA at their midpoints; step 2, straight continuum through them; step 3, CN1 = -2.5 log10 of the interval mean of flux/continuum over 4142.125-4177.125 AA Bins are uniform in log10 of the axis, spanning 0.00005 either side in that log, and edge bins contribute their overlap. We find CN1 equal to 0.14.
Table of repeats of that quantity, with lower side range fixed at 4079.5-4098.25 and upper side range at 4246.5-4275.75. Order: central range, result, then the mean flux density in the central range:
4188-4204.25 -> 0.105 mag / 30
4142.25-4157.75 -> 0.193 mag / 27.6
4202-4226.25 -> 0.032 mag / 32.1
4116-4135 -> 0.082 mag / 30.5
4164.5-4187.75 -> 0.118 mag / 29.6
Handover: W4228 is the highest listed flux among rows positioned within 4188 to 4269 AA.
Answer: 39.92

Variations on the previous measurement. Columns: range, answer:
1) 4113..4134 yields 34.72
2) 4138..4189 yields 32.67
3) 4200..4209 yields 36.22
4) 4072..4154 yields 36.12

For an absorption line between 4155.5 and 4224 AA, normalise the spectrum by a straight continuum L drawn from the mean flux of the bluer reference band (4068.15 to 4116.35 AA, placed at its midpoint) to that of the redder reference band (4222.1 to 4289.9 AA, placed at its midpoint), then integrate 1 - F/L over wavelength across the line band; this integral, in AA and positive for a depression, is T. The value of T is 4.1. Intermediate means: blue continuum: 31.6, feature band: 30.5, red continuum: 32.9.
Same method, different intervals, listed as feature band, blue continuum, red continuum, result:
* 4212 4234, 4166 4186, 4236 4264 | 0.8 AA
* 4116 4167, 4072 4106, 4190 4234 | 3.1 AA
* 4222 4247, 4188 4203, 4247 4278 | -0.7 AA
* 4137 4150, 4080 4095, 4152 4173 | 0.9 AA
